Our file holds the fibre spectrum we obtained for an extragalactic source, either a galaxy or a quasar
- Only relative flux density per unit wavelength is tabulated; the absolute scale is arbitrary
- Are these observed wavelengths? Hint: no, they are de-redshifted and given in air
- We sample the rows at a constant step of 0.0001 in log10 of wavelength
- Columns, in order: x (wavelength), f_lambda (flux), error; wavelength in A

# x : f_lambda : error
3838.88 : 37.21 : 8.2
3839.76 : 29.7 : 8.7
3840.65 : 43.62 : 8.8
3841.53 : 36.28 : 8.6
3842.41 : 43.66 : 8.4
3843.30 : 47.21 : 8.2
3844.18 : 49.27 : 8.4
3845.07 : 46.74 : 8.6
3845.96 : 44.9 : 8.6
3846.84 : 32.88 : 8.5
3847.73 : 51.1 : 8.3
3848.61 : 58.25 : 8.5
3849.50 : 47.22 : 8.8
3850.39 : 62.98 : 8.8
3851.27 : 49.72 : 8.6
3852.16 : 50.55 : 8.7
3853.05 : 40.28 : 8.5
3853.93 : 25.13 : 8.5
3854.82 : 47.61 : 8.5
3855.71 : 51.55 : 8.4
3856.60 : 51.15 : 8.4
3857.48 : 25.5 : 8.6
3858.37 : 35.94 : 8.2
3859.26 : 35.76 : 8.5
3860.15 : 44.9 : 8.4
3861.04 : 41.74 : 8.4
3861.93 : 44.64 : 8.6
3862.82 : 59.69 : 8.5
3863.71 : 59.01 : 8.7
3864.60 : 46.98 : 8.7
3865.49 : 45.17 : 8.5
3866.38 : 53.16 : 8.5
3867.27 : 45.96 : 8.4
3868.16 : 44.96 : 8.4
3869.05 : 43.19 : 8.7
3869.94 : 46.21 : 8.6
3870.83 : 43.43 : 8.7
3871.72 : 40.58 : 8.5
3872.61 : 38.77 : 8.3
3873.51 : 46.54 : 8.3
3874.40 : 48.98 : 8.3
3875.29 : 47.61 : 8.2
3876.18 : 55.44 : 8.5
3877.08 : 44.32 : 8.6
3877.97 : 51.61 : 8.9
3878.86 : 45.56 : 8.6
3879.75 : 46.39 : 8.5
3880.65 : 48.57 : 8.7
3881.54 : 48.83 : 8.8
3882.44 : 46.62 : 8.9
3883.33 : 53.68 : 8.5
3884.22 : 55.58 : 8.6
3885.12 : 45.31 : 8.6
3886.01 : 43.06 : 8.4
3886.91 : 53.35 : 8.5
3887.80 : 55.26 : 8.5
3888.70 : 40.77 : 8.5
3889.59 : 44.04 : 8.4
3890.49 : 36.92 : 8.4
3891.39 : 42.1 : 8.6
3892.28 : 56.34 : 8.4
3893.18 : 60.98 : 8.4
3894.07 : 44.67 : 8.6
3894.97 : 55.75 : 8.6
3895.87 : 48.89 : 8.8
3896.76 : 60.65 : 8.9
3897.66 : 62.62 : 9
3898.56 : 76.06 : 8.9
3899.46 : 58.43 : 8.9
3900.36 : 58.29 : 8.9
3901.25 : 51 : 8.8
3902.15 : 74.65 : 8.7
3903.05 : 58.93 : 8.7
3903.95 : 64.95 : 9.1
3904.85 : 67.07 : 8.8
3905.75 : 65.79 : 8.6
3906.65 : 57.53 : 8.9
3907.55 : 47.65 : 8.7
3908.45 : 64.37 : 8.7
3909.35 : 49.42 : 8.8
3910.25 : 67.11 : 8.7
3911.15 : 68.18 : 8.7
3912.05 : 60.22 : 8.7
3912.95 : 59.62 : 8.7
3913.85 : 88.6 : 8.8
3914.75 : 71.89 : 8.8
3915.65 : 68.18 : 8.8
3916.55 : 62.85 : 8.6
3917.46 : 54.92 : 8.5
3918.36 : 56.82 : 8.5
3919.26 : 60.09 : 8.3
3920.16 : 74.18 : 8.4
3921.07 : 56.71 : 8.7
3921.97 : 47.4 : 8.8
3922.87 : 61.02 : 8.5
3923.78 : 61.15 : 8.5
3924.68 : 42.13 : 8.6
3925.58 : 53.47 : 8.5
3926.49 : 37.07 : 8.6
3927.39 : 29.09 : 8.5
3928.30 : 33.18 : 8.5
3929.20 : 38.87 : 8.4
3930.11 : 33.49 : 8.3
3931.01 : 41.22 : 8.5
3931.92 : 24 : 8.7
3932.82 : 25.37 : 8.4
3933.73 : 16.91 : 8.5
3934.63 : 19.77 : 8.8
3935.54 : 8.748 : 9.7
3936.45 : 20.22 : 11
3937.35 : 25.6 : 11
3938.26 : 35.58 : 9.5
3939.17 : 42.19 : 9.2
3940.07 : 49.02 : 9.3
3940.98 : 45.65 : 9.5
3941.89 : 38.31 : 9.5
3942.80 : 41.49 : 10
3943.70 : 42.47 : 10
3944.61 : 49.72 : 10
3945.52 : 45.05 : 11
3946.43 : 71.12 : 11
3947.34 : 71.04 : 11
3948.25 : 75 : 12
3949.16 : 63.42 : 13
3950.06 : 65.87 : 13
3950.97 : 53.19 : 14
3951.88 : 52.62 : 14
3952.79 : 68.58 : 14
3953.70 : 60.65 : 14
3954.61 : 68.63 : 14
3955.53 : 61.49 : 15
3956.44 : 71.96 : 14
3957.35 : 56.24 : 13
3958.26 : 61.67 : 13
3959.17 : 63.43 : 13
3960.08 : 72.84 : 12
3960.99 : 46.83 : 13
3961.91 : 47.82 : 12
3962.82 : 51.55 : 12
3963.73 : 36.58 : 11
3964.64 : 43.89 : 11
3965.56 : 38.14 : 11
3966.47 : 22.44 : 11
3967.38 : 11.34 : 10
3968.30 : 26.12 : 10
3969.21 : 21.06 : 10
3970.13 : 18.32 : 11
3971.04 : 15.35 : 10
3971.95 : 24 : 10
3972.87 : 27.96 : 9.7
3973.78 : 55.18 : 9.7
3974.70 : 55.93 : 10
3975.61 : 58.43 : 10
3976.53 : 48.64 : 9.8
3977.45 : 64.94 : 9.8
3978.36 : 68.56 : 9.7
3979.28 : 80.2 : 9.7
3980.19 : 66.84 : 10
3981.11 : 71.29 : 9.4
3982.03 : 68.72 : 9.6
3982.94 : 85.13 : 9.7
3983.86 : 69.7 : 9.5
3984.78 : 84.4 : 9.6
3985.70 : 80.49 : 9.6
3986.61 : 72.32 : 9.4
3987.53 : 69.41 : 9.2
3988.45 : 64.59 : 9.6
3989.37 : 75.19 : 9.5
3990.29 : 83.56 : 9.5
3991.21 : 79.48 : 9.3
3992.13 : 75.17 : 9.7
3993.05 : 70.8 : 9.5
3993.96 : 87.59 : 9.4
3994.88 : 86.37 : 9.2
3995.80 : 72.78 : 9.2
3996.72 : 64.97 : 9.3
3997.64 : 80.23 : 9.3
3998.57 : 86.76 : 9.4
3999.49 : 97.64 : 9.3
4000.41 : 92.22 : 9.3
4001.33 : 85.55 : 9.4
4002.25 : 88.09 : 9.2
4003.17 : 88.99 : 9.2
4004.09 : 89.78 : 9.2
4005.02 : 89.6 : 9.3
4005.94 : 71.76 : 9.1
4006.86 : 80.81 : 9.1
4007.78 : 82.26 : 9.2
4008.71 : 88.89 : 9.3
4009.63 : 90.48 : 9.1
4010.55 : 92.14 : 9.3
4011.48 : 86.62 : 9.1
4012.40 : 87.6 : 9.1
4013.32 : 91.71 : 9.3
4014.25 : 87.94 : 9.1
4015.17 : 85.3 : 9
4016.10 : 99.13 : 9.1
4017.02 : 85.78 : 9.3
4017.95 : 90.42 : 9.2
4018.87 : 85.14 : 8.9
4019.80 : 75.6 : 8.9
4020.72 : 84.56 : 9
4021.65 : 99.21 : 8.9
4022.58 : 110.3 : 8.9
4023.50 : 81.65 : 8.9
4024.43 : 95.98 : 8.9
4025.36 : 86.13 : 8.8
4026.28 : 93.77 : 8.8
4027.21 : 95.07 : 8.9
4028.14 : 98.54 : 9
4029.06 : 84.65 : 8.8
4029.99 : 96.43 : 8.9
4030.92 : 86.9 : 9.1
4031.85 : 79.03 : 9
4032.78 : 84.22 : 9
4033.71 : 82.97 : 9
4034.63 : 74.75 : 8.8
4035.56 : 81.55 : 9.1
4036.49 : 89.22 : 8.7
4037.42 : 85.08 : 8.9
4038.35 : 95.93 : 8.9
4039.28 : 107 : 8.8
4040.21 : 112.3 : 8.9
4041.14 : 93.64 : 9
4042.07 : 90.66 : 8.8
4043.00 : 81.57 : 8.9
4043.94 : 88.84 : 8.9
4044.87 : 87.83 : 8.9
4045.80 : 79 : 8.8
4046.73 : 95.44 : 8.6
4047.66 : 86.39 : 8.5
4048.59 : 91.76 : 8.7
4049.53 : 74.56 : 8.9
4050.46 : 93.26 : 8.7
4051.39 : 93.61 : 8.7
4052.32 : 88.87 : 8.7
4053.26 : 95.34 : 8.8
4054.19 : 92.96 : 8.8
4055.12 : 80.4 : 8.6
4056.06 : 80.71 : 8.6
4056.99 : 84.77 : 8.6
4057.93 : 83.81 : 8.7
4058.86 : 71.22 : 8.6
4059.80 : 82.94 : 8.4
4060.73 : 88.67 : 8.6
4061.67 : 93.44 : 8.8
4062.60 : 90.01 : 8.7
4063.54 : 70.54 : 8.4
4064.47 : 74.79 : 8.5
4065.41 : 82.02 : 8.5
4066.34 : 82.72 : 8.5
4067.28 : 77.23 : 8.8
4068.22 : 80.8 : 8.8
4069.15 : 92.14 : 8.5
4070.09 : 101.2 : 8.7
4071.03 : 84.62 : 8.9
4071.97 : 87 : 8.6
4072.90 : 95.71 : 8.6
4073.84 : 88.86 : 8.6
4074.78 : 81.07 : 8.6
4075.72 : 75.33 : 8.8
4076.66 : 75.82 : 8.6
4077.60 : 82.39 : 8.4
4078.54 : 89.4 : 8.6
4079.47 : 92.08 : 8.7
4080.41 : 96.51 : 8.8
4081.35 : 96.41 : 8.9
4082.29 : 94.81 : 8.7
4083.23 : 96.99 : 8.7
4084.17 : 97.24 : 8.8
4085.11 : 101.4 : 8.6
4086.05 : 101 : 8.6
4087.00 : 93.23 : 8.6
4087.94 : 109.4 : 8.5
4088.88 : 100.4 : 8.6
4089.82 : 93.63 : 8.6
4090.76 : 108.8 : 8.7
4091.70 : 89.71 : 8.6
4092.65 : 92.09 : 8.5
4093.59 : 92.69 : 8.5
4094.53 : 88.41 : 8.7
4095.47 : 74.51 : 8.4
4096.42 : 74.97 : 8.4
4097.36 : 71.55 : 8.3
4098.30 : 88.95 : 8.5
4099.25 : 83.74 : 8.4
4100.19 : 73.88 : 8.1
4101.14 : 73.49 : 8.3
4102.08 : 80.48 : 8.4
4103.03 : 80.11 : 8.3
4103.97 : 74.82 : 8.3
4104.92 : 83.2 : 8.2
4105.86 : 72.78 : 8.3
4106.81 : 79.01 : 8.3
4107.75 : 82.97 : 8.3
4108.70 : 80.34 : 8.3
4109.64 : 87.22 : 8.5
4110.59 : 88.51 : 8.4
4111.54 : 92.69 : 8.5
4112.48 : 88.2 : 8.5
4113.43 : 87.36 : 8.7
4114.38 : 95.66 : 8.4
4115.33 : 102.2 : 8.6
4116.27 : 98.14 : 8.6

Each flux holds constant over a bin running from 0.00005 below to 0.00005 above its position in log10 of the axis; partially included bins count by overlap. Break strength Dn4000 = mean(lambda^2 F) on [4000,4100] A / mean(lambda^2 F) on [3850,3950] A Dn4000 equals 1.92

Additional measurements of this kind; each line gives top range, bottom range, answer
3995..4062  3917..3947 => 2.20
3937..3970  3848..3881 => 1.12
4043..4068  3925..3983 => 1.92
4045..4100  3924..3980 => 2.07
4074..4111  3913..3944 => 2.13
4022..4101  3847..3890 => 2.08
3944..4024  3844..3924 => 1.38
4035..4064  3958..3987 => 1.76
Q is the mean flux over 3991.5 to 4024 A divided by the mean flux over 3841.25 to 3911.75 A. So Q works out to 1.72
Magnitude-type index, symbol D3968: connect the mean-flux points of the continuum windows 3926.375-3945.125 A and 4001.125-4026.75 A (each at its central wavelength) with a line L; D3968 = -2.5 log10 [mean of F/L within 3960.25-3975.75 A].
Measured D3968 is 0.484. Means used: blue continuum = 33.2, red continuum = 88.4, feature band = 35.6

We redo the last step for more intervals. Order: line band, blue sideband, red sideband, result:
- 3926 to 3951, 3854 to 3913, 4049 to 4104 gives 0.45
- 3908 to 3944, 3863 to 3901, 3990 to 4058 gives 0.28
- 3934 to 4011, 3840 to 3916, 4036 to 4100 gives 0.17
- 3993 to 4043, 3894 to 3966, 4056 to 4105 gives -0.21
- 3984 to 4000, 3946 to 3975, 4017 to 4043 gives -0.15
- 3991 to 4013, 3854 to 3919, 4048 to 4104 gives -0.14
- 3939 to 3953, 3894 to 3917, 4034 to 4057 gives 0.27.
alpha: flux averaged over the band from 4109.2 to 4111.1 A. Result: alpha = 87.6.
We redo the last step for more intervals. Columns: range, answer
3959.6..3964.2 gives 51.2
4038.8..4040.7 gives 109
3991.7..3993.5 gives 72.9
